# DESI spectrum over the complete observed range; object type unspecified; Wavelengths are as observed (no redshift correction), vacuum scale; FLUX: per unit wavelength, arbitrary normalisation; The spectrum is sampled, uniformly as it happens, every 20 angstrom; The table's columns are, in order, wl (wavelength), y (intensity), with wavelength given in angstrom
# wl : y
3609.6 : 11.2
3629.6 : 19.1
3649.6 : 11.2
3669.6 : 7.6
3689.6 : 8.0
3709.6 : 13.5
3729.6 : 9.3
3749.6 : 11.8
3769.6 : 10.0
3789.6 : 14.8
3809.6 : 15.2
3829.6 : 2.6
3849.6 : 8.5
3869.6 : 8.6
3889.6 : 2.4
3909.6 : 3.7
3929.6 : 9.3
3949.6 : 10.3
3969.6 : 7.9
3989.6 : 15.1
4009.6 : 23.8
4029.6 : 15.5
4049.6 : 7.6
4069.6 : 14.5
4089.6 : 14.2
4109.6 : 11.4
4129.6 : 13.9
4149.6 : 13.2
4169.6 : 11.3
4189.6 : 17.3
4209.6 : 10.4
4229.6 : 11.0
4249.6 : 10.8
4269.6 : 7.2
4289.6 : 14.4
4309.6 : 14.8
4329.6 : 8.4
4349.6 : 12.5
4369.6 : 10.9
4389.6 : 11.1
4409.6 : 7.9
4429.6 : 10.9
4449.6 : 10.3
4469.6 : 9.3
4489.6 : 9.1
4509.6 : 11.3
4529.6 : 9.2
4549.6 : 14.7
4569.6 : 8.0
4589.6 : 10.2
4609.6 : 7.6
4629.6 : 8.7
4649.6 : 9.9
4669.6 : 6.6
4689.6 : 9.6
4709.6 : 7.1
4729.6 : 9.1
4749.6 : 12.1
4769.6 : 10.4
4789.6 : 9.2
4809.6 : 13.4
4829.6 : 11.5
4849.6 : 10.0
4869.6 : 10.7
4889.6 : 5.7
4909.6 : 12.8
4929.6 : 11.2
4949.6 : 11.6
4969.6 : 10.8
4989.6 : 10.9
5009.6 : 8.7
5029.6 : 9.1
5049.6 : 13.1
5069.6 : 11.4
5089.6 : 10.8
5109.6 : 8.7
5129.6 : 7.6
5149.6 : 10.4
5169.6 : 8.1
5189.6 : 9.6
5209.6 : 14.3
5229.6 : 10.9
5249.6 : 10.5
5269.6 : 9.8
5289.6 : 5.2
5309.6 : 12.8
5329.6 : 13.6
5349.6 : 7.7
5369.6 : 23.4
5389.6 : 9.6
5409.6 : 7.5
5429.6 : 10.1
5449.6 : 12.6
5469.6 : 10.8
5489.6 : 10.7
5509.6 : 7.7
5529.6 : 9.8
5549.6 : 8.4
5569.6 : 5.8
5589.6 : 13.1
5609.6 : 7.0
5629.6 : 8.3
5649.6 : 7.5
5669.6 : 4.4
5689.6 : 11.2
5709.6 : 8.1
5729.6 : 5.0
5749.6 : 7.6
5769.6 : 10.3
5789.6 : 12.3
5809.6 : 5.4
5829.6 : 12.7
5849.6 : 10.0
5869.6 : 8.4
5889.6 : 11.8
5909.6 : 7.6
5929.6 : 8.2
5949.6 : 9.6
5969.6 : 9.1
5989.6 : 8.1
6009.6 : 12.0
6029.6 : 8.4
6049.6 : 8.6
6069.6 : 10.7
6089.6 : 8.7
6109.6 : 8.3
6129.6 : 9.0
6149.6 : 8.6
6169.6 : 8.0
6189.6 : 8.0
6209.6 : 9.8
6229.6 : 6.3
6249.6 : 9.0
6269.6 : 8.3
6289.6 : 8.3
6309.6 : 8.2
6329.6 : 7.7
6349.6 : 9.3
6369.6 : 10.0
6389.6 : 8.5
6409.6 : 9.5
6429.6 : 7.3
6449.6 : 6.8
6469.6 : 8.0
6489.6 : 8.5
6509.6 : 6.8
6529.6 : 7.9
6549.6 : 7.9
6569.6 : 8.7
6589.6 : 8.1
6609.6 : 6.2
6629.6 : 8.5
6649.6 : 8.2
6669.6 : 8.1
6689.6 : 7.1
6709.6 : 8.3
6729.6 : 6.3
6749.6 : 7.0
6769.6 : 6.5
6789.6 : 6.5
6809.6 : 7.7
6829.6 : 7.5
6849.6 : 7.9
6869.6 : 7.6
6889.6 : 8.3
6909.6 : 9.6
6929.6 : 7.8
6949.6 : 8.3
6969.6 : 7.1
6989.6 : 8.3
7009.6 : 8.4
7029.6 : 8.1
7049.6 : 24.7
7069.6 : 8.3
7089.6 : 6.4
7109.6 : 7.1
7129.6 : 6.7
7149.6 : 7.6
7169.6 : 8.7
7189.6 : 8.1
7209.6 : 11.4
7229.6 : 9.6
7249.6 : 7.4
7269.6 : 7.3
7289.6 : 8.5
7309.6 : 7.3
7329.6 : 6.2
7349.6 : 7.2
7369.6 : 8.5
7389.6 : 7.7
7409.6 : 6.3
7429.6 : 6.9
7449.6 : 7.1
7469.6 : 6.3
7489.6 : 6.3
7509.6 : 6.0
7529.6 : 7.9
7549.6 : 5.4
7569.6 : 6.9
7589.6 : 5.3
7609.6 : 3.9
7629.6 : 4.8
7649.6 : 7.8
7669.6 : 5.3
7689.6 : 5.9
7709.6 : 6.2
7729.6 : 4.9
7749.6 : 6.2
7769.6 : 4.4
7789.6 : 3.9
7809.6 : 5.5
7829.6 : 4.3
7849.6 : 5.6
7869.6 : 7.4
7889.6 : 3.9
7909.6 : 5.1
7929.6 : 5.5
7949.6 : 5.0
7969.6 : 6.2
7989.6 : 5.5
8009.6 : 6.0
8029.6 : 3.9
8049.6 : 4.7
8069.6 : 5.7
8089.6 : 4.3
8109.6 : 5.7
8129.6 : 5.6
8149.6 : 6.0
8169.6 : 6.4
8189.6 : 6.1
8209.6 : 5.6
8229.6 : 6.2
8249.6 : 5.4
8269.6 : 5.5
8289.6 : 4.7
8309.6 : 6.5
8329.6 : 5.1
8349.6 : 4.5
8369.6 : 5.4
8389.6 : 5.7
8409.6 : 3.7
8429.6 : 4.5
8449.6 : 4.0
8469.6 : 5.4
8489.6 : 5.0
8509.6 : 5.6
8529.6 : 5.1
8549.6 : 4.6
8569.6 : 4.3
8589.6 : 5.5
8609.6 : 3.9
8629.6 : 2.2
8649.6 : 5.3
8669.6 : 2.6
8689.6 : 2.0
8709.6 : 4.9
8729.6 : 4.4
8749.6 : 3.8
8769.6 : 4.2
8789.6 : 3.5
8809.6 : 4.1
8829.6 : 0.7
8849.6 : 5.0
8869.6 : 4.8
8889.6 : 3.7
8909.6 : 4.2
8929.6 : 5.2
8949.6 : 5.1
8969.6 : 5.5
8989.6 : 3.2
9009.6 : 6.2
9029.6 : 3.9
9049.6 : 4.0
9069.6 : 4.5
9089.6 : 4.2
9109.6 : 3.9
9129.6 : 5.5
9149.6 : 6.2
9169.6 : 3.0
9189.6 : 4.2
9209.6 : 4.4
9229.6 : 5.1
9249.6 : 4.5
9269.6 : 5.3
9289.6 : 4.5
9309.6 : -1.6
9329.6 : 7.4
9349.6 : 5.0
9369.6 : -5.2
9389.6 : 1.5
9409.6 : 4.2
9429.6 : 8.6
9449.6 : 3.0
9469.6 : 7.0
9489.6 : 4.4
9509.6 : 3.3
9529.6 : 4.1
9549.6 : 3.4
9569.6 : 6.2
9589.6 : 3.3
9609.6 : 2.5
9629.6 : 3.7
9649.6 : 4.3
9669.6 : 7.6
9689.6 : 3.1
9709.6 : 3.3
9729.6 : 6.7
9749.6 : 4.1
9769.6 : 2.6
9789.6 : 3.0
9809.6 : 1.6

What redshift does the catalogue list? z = 0.07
